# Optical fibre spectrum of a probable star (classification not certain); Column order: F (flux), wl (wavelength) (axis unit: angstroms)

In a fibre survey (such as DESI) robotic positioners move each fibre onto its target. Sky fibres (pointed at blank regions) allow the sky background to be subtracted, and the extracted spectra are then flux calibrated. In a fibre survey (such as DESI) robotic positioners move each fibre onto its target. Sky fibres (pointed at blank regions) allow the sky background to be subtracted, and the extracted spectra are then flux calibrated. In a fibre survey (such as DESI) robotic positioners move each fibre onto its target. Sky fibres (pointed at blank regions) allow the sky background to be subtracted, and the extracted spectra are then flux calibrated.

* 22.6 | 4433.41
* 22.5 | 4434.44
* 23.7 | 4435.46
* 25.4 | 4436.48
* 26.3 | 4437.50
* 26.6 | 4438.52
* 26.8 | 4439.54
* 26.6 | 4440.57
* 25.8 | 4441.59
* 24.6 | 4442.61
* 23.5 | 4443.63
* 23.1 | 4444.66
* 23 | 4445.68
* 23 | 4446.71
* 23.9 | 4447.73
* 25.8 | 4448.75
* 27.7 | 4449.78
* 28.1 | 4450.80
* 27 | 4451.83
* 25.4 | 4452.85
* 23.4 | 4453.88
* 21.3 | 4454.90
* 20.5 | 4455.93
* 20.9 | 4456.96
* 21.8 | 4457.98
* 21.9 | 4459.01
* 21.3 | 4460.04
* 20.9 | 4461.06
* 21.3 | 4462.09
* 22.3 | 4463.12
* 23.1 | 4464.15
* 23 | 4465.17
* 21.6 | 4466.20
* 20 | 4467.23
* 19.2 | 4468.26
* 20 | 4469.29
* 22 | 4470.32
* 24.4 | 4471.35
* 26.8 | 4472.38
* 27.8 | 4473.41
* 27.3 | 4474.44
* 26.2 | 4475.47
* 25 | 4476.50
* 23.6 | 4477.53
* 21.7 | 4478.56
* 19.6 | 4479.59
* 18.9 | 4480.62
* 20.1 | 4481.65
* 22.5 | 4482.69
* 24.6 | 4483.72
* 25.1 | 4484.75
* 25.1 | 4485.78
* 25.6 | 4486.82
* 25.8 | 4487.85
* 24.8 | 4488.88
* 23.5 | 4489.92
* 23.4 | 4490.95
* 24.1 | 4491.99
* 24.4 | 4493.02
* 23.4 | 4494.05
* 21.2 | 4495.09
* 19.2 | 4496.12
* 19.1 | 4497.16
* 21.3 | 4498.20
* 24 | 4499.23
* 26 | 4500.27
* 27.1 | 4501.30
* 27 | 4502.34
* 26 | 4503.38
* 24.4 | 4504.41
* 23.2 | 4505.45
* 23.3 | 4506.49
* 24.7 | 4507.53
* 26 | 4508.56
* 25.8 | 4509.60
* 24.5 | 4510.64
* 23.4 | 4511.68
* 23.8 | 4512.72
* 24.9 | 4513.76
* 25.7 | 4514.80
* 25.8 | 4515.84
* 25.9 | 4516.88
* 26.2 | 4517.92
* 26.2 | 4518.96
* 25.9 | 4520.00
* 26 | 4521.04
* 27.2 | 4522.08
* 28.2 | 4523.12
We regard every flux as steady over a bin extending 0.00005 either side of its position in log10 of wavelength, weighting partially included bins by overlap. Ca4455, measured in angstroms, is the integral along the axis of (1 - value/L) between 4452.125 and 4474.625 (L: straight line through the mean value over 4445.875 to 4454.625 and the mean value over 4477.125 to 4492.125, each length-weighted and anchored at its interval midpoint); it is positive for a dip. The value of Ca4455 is 1.8 angstroms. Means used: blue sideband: 25.3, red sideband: 23.2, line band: 22.5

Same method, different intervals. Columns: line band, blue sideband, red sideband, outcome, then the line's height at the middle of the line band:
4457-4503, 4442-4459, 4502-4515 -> 2.34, 24.3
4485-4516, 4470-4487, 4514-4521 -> 1.02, 25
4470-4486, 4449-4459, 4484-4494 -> 0.39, 24.4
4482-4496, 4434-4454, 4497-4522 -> 0.62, 25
